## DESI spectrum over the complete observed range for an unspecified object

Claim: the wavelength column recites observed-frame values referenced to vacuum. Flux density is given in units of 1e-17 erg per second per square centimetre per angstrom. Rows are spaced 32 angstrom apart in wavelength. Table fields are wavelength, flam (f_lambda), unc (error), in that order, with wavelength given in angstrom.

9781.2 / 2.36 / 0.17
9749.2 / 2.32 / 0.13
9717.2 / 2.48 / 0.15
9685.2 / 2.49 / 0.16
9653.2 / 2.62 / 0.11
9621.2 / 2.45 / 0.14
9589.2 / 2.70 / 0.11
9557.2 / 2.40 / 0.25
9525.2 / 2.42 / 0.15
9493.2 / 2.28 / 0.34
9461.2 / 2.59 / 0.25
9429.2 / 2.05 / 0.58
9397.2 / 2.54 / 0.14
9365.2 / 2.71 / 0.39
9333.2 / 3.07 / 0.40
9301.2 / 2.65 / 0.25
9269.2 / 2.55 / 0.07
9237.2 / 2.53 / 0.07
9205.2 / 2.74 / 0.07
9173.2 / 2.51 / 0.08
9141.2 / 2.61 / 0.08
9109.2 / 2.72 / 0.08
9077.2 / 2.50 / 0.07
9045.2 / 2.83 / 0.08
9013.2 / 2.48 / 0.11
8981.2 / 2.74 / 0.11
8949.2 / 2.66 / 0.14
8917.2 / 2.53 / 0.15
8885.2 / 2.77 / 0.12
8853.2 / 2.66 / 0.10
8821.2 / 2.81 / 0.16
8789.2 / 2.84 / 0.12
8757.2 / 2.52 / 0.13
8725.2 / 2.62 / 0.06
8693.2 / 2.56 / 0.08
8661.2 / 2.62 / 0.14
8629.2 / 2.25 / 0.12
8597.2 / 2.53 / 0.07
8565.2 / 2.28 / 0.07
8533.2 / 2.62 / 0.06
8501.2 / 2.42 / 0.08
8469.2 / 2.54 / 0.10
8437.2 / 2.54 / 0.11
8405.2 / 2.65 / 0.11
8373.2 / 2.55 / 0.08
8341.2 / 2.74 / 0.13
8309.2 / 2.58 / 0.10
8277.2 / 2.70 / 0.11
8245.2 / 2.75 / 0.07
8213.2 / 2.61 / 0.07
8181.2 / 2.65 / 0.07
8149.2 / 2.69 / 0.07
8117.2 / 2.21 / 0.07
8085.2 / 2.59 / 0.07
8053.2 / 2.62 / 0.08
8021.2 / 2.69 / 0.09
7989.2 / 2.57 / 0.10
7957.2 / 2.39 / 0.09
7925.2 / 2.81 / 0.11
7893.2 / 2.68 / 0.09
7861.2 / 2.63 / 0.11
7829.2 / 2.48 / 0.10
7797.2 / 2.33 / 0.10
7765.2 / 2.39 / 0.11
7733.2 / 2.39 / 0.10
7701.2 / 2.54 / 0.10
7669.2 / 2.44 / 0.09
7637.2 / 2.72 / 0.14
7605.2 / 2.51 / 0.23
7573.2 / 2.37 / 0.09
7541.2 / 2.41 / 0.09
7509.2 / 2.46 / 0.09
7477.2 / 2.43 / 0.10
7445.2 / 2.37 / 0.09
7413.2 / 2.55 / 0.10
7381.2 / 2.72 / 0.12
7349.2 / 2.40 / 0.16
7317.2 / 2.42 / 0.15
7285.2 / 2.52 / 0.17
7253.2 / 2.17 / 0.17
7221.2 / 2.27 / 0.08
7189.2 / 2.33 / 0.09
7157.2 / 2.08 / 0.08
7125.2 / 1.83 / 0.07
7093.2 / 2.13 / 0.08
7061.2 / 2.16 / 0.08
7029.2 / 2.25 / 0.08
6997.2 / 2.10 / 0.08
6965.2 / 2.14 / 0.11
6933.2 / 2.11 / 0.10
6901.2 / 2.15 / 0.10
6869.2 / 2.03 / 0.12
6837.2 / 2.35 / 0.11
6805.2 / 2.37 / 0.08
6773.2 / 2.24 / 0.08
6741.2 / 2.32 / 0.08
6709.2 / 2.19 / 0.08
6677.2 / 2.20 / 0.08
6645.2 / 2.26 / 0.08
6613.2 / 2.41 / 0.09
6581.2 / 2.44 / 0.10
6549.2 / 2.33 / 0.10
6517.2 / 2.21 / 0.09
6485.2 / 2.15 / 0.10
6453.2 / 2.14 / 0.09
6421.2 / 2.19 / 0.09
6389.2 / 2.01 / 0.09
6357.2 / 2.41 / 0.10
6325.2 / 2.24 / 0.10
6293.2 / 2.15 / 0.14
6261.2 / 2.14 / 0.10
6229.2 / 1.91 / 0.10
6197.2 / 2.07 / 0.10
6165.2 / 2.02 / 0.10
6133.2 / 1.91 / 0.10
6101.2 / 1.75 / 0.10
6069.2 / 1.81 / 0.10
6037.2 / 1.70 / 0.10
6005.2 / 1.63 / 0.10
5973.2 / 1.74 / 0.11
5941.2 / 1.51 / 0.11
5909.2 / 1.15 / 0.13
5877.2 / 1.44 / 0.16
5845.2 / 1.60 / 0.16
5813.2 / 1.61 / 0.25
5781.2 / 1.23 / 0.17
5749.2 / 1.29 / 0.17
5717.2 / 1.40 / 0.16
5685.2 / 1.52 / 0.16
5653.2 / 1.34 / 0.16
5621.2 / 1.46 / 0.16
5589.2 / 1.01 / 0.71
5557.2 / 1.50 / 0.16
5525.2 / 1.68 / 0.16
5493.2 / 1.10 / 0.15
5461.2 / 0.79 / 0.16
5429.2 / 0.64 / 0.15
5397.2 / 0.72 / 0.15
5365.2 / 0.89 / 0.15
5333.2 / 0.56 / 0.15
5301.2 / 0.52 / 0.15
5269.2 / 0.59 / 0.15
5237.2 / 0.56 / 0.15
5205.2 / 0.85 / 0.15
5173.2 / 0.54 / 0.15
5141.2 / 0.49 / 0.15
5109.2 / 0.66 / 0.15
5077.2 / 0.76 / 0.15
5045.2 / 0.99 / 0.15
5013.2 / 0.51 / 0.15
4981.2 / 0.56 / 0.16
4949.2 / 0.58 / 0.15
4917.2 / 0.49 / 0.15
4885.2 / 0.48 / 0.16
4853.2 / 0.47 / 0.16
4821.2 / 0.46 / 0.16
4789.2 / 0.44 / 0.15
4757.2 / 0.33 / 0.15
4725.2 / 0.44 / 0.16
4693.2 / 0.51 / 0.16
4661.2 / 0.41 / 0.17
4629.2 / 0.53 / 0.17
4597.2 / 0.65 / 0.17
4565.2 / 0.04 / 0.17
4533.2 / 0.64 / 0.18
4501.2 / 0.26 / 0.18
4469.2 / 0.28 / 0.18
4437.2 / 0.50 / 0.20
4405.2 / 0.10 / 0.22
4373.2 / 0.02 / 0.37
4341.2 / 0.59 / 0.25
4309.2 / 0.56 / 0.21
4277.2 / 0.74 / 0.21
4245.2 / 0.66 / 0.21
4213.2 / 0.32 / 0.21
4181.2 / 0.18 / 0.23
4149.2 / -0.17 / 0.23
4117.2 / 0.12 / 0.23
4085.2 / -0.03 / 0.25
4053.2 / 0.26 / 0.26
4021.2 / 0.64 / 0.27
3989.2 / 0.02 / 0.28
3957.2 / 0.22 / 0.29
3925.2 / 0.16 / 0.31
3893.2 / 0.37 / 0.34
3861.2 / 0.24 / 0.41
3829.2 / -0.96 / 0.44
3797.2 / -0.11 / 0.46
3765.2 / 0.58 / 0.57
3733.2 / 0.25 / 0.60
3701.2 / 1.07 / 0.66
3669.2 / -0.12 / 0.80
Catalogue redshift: 0.375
